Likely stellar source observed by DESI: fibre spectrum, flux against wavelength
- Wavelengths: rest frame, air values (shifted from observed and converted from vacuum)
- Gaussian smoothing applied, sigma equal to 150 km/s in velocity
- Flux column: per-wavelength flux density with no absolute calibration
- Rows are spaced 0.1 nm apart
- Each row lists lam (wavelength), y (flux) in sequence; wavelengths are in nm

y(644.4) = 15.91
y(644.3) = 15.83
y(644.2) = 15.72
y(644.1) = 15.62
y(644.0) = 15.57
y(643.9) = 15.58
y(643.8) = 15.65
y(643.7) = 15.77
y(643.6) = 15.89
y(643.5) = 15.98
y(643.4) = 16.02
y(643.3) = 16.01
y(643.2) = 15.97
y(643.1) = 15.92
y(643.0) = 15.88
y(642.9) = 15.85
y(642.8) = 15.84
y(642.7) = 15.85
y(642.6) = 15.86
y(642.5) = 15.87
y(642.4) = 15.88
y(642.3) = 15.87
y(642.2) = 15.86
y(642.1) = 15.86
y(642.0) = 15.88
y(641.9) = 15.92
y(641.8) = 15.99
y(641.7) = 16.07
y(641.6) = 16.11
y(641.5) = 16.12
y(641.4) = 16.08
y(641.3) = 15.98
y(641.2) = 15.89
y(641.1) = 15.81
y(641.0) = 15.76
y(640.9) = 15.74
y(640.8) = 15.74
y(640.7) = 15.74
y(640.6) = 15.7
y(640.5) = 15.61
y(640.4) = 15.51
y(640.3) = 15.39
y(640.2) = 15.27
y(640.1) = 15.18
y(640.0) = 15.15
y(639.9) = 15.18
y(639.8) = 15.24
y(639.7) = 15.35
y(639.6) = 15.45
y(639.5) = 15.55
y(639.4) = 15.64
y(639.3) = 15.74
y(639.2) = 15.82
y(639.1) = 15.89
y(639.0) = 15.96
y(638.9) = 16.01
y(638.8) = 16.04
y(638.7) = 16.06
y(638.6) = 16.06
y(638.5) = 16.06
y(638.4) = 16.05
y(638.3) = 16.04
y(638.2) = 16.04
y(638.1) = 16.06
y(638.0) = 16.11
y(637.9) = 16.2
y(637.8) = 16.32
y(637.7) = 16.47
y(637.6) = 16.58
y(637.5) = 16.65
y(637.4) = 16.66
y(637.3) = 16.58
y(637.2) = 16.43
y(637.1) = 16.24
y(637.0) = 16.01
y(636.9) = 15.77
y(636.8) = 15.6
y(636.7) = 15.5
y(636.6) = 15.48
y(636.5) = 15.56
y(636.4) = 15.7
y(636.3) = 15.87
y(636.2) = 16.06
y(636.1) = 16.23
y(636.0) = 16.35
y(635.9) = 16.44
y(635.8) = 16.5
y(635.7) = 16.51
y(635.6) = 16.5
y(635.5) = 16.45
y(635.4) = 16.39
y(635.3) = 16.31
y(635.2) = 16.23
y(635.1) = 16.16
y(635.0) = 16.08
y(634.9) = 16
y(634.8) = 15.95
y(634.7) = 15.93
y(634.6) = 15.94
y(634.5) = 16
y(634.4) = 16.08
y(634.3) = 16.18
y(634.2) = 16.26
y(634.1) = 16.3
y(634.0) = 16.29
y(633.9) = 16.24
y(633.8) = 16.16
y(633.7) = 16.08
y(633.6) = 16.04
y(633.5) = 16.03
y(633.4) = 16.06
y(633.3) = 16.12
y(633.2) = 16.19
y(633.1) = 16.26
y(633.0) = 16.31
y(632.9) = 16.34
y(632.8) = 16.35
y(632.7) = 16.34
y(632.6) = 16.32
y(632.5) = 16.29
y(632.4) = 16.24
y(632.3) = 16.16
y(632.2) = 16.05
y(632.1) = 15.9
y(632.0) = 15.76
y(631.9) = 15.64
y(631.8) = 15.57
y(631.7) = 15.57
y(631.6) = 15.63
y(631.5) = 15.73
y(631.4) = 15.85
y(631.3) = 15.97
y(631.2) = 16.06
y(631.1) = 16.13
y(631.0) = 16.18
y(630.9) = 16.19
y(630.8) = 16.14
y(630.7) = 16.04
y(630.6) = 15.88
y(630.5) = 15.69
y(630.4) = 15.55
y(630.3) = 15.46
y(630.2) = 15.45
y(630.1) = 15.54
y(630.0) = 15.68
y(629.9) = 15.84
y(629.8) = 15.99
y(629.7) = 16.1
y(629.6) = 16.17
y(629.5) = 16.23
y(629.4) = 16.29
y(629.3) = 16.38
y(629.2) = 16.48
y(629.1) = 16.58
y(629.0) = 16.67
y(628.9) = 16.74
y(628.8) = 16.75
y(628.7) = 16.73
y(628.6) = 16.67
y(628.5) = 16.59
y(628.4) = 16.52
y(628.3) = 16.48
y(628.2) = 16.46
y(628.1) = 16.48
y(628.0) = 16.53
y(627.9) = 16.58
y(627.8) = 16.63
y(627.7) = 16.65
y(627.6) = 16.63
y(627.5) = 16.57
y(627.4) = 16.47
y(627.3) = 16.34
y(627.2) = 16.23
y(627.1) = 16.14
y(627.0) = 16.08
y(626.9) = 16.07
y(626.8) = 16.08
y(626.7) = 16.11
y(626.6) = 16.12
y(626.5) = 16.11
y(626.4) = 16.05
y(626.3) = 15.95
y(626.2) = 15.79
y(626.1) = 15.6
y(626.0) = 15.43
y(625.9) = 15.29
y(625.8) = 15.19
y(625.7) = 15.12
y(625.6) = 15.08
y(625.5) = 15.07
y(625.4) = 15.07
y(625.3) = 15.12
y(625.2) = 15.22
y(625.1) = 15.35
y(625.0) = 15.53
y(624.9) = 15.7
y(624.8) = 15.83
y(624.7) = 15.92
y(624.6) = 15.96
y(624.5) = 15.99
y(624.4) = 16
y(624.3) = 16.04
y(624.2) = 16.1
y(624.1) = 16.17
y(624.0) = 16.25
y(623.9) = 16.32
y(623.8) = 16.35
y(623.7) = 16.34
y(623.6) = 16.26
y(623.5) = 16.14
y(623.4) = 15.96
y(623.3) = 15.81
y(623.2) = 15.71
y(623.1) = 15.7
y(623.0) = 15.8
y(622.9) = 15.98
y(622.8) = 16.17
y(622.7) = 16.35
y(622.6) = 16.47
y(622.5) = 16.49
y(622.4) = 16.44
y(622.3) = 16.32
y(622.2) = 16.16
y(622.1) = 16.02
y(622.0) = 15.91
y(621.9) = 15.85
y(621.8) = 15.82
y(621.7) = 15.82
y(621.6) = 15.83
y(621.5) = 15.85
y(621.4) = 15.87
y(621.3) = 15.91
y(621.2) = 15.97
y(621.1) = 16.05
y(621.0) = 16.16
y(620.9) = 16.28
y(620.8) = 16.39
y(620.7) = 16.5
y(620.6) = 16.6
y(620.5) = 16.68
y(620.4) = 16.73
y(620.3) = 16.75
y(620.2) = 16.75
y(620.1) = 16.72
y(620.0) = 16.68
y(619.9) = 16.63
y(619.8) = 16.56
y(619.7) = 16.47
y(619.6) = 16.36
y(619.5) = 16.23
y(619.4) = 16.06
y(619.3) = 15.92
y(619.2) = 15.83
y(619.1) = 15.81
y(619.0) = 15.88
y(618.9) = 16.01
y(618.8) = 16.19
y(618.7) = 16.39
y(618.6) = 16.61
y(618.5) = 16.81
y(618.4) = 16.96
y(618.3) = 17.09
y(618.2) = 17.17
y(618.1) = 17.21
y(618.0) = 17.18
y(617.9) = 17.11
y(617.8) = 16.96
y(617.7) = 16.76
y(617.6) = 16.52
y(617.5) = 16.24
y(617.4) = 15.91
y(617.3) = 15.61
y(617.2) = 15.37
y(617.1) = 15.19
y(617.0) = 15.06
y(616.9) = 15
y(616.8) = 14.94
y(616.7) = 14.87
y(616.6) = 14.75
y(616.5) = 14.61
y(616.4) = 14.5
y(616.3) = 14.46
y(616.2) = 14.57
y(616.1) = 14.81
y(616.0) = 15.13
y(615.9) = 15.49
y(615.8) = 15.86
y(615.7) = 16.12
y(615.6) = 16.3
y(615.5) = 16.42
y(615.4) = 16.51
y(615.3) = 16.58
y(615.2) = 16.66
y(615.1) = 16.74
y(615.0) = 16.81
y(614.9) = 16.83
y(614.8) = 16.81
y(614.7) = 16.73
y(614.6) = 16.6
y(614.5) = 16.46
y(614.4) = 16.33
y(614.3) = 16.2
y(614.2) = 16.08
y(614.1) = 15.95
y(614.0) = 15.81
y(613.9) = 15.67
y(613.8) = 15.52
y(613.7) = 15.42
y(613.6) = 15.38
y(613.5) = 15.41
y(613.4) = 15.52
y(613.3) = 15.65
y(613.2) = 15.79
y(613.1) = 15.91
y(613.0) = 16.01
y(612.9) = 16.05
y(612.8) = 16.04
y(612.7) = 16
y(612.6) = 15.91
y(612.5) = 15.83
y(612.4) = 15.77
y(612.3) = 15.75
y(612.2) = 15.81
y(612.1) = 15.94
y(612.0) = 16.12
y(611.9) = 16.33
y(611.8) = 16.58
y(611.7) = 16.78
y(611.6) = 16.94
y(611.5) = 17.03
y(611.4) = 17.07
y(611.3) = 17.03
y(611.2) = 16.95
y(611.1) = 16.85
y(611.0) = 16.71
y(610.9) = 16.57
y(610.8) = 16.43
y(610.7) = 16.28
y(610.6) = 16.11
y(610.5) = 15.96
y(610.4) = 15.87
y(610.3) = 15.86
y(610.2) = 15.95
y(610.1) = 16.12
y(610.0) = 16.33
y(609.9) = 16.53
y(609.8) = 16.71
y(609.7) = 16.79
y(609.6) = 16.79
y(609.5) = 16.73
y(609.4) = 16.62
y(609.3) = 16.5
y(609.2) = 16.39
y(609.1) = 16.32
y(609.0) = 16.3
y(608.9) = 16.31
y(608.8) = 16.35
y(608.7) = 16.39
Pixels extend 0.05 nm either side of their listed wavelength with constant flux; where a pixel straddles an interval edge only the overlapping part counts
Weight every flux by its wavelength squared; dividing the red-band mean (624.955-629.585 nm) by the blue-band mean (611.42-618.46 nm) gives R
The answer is 1.0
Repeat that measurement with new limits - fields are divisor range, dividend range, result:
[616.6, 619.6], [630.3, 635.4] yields 1.04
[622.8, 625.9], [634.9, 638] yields 1.07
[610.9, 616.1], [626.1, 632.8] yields 1.05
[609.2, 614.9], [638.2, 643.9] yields 1.07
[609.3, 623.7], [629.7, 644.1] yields 1.05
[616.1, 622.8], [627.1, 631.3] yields 1.04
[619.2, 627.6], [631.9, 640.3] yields 1.04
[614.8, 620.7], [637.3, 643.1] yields 1.06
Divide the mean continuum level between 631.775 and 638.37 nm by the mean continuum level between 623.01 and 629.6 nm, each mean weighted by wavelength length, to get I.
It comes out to 1.0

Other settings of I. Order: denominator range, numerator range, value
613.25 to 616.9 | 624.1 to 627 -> 0.99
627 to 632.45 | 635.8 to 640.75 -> 0.98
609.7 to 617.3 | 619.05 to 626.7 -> 1.00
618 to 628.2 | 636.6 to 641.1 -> 0.98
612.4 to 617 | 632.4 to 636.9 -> 1.02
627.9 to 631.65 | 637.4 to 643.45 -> 0.98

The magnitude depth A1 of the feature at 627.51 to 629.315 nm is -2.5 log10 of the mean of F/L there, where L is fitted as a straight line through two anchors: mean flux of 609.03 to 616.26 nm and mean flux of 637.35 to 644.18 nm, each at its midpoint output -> -0.04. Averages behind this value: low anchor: 16.2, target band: 16.6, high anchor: 15.9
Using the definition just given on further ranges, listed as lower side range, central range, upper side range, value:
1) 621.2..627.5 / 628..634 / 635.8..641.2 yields -0.02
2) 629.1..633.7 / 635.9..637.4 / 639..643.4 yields -0.01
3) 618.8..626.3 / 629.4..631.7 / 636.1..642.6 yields 0.00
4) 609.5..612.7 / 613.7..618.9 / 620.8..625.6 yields 0.01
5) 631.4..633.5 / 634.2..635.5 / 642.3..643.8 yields -0.01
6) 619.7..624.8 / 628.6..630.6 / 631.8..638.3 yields 0.00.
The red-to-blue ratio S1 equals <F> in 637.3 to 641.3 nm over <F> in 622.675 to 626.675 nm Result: 1.0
